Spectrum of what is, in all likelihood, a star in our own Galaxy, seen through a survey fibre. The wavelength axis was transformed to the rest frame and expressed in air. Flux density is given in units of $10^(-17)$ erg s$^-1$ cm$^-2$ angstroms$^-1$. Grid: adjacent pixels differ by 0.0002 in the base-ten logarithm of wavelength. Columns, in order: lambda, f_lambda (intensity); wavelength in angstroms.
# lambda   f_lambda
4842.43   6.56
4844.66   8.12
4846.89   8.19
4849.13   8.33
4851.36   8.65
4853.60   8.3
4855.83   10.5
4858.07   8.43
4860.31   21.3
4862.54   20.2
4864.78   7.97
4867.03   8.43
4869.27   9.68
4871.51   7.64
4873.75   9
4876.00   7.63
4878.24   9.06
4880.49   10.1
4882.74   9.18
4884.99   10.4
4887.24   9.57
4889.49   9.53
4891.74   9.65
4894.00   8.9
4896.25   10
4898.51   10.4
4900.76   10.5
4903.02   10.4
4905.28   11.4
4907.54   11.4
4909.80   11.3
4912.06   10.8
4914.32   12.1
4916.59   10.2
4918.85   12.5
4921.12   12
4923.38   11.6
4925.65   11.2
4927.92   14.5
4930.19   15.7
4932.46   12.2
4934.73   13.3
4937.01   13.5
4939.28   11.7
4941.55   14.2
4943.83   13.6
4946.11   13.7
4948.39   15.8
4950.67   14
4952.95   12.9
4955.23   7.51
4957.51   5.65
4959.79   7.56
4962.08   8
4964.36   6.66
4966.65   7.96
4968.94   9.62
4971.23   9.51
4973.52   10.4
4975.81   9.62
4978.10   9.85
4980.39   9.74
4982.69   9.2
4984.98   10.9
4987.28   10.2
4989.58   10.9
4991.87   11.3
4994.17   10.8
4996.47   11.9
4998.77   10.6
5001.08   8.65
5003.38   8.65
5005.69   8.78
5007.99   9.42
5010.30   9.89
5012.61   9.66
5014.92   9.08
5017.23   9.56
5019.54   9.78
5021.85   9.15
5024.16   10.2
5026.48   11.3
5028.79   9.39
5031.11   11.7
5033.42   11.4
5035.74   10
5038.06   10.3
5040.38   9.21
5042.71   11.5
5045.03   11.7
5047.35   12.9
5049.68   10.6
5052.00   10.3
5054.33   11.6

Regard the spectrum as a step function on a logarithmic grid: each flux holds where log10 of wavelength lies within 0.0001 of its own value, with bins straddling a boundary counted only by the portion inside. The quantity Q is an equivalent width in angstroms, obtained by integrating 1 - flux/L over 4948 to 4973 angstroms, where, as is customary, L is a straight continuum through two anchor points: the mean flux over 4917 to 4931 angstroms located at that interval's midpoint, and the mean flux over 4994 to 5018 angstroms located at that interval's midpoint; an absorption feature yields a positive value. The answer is 4.4 angstroms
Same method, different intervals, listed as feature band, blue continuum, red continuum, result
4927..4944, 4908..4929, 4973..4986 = -3.5 angstroms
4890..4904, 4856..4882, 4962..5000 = 0.8 angstroms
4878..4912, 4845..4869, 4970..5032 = 1.5 angstroms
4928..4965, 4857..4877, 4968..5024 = -4.9 angstroms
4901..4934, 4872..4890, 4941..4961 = -4.6 angstroms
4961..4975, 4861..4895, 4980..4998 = 2.4 angstroms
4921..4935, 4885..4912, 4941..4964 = -2.9 angstroms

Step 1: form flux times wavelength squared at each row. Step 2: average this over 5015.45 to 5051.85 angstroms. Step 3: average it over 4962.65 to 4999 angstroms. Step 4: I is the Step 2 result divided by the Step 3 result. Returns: 1.09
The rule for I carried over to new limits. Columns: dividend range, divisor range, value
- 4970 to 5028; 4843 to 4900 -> 1.06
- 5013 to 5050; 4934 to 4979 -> 1.01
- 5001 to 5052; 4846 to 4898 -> 1.08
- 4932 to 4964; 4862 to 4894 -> 1.23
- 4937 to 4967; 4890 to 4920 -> 1.04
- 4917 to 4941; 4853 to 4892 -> 1.26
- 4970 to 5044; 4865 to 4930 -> 1.01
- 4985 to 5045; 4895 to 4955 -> 0.86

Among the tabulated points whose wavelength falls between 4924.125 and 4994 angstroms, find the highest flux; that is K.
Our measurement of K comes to 15.8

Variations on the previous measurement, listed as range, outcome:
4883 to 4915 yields 12.1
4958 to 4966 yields 8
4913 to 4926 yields 12.5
